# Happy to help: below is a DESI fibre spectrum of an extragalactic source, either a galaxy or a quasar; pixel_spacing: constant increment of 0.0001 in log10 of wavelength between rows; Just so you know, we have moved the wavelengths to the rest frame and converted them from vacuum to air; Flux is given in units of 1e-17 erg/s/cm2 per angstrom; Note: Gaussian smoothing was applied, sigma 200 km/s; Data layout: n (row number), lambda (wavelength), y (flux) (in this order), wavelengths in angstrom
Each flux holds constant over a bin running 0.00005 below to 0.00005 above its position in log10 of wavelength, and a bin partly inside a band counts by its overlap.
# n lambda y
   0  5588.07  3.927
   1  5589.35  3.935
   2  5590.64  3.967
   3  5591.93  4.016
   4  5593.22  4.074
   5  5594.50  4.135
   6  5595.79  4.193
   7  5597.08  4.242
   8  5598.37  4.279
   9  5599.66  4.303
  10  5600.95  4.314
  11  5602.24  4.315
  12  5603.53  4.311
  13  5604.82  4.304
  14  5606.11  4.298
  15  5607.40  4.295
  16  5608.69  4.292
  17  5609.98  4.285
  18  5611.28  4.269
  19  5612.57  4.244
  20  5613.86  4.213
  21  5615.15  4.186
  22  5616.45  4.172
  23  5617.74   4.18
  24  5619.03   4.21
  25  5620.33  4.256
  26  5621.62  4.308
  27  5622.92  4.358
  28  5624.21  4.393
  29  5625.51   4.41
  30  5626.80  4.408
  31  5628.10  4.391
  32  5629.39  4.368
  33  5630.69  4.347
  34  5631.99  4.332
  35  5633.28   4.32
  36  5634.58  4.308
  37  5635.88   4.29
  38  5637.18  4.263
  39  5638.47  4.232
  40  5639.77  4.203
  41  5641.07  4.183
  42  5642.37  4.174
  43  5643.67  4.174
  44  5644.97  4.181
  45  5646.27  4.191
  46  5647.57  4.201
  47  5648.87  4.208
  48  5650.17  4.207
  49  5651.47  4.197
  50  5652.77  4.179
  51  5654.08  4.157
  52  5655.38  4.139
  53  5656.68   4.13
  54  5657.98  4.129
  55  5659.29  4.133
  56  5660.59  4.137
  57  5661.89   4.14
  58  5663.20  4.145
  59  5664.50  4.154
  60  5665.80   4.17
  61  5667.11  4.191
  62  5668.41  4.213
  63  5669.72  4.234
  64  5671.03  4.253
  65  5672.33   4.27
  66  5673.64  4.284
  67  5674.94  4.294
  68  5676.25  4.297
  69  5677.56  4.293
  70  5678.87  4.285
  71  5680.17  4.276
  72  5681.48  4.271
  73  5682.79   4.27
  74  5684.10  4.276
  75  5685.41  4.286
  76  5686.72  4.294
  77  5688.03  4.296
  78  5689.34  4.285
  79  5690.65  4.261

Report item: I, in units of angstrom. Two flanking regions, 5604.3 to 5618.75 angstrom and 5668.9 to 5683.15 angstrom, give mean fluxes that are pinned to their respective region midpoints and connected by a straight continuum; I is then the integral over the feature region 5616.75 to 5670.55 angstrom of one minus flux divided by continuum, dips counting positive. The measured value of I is 0.4 angstrom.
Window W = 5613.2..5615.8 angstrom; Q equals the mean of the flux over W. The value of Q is 4.2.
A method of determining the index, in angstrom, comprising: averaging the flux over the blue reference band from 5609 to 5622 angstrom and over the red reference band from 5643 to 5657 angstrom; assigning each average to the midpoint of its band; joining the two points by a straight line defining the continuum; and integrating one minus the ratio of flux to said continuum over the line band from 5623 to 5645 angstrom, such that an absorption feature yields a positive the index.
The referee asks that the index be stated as -0.5 angstrom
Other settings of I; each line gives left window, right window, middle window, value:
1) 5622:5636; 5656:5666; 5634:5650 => 0.20 angstrom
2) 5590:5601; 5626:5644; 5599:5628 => -0.48 angstrom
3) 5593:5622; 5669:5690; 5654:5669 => 0.41 angstrom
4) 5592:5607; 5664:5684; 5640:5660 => 0.36 angstrom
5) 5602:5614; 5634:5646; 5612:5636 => -0.27 angstrom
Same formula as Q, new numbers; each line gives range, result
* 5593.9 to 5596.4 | 4.16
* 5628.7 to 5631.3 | 4.36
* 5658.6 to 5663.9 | 4.14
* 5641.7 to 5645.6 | 4.17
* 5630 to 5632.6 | 4.33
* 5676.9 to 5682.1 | 4.28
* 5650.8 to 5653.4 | 4.19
